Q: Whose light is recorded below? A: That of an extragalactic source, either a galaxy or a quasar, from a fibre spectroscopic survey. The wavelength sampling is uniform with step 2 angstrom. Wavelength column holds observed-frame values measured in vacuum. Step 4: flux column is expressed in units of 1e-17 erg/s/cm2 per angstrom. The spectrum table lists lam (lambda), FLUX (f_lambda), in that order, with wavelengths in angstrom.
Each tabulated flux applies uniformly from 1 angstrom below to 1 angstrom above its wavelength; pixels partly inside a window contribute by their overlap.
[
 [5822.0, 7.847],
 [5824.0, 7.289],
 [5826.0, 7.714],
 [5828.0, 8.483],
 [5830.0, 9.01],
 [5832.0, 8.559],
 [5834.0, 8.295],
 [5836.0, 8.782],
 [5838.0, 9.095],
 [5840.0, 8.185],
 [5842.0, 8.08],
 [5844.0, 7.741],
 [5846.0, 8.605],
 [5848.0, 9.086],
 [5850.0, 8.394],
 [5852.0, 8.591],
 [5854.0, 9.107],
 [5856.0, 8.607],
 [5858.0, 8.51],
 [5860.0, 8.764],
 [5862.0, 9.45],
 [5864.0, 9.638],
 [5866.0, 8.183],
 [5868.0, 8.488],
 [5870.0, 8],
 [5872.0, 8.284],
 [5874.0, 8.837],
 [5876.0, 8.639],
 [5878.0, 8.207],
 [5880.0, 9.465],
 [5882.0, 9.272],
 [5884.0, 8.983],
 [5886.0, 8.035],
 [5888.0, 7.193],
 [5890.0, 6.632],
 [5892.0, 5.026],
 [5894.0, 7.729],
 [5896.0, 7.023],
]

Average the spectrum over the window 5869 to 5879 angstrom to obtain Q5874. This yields 8.39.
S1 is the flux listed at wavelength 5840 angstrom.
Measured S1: 8.185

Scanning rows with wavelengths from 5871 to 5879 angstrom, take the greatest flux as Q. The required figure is 8.837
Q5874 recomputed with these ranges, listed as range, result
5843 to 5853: 8.48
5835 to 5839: 8.94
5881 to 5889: 8.37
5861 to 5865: 9.54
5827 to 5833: 8.68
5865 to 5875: 8.36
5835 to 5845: 8.38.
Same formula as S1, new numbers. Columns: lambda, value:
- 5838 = 9.095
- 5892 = 5.026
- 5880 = 9.465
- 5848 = 9.086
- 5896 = 7.023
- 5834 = 8.295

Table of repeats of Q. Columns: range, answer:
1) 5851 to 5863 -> 9.45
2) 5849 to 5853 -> 8.591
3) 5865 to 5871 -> 8.488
